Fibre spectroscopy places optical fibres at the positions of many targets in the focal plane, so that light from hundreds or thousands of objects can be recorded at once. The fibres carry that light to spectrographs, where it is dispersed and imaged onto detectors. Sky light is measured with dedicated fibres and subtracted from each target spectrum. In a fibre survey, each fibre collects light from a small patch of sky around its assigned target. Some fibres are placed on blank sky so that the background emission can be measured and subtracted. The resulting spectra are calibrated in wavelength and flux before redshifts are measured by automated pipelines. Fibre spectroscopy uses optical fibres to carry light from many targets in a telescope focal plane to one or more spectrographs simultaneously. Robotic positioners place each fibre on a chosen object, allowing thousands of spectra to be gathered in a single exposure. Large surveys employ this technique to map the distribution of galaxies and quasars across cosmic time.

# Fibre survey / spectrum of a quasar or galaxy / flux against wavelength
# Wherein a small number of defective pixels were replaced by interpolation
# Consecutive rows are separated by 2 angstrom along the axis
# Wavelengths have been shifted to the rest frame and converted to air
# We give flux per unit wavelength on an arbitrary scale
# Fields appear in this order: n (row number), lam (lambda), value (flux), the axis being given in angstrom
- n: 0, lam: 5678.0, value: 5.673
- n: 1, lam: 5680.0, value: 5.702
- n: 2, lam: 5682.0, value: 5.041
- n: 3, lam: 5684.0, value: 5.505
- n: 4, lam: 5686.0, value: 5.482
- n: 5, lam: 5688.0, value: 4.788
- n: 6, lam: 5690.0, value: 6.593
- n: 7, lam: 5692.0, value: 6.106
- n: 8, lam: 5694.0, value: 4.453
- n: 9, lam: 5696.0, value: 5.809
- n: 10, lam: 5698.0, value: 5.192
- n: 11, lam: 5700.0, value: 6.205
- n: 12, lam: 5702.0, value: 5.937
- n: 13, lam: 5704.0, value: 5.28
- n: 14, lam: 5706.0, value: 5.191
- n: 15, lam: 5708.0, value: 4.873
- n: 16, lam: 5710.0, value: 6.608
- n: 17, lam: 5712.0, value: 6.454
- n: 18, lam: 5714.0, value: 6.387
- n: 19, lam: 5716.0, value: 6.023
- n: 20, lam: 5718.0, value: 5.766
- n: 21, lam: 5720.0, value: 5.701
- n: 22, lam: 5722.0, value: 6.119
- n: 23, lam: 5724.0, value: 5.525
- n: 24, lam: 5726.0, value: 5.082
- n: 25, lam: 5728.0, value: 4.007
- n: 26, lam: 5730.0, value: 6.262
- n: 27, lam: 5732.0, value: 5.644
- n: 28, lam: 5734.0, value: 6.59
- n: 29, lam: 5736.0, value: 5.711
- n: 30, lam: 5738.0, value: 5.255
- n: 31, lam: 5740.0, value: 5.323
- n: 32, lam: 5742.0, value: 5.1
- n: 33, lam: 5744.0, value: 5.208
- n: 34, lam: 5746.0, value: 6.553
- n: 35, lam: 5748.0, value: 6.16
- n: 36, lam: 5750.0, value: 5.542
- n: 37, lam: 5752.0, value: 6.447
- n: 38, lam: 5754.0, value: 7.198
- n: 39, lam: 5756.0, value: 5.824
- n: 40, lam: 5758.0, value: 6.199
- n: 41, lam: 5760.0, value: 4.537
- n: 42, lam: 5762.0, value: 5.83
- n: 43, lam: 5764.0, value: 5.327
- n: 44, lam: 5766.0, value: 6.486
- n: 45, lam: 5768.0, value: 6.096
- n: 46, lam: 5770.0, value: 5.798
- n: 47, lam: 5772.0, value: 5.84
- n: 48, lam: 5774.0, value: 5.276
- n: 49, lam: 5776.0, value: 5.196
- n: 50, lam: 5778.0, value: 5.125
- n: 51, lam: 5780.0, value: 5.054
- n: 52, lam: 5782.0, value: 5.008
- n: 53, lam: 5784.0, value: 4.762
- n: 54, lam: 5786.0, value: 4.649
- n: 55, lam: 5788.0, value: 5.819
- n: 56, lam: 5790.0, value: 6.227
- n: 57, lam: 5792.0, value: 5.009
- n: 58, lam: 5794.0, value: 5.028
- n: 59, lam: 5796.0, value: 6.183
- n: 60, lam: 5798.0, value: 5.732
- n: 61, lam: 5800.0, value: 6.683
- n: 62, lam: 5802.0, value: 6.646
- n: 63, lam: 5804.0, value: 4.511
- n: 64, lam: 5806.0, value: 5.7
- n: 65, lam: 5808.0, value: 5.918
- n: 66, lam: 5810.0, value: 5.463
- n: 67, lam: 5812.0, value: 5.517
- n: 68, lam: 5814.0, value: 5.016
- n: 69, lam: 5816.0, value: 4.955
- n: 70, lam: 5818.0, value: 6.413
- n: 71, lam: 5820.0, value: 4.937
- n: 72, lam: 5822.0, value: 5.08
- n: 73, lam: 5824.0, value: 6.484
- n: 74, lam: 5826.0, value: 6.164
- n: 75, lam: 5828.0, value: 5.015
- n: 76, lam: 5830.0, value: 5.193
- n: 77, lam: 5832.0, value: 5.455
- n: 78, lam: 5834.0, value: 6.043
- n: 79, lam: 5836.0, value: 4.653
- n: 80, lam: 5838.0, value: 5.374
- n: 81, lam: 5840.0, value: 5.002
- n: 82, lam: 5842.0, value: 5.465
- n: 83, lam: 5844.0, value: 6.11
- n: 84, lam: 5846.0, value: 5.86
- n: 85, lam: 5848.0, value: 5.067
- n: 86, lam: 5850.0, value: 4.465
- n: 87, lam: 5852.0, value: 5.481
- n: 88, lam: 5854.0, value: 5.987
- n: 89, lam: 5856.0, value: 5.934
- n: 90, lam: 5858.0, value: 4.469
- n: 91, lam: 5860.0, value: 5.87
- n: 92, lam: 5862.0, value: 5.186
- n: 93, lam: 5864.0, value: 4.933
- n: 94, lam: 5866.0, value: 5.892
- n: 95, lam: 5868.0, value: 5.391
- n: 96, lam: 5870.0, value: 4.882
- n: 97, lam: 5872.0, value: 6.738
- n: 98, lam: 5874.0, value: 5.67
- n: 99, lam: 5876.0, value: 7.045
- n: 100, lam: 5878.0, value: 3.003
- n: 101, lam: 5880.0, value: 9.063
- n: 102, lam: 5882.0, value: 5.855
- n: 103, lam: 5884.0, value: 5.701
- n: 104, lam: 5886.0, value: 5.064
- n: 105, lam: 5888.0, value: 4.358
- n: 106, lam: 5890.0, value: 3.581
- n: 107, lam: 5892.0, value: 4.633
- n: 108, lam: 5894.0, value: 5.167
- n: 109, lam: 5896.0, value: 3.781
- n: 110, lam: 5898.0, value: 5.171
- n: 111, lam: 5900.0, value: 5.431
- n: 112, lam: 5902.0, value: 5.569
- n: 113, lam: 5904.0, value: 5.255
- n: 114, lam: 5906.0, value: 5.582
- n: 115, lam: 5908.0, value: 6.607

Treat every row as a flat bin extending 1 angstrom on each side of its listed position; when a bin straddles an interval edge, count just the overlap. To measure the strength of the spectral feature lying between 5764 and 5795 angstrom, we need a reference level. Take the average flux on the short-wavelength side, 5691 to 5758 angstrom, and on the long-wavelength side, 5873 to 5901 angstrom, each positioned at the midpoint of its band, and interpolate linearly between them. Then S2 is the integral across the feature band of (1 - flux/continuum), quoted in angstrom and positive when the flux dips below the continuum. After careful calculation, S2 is 0.89 angstrom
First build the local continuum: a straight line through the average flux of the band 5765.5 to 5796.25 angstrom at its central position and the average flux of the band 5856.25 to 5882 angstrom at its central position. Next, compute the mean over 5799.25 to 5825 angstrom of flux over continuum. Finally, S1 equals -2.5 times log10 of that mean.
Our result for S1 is -0.02 mag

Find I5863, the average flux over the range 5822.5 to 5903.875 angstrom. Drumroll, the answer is 5.4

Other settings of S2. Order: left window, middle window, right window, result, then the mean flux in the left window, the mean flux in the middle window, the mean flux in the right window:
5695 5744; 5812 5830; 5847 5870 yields -0.28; 5.66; 5.49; 5.31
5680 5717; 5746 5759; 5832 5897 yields -1.60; 5.66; 6.25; 5.37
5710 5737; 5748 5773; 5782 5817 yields -1.19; 5.82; 5.94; 5.5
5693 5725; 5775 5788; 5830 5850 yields 1.18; 5.72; 5.03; 5.39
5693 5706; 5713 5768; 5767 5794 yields -3.75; 5.46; 5.78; 5.36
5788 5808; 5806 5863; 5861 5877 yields 2.82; 5.76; 5.45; 5.72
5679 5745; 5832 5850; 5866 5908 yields 0.18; 5.6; 5.39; 5.39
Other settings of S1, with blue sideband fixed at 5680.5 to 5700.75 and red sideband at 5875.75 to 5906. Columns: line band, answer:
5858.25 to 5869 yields -0.03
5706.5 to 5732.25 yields -0.05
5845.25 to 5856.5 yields -0.03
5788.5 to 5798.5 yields -0.06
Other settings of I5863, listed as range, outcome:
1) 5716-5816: 5.62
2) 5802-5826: 5.53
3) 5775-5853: 5.45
